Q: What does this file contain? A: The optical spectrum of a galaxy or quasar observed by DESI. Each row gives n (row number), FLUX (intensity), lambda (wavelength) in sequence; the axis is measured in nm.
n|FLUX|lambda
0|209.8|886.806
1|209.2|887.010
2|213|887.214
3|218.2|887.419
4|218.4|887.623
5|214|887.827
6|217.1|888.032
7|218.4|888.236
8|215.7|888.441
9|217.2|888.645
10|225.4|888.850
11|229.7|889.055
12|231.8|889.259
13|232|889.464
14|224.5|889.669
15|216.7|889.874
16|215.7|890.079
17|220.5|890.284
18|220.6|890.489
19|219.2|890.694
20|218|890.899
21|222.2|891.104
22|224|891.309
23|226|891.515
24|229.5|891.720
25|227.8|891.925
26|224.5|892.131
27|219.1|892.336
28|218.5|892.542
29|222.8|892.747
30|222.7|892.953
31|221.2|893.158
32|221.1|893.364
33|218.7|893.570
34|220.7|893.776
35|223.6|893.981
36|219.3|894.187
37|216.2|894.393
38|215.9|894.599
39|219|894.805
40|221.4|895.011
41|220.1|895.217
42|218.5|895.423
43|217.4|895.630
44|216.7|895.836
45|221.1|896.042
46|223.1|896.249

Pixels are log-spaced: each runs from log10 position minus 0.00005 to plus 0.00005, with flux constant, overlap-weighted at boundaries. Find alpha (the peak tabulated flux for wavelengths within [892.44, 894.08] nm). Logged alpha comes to 223.6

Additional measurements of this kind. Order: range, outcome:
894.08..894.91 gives 219.3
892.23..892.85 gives 222.8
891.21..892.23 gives 229.5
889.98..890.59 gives 220.6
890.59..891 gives 219.2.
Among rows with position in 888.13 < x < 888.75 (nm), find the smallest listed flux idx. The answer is 215.7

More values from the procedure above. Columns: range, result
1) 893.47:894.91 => 215.9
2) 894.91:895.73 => 217.4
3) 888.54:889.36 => 217.2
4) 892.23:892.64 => 218.5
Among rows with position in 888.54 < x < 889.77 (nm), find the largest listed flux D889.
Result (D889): 232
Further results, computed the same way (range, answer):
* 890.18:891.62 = 226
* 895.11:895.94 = 220.1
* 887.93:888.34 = 218.4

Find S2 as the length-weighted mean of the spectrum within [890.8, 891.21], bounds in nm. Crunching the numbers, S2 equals 220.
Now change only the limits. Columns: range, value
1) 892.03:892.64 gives 221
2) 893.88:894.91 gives 219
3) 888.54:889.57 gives 227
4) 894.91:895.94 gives 219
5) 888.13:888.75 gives 217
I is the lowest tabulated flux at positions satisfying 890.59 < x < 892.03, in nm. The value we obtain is 218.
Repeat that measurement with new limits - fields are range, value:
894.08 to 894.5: 216.2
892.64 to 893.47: 221.1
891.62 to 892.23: 224.5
